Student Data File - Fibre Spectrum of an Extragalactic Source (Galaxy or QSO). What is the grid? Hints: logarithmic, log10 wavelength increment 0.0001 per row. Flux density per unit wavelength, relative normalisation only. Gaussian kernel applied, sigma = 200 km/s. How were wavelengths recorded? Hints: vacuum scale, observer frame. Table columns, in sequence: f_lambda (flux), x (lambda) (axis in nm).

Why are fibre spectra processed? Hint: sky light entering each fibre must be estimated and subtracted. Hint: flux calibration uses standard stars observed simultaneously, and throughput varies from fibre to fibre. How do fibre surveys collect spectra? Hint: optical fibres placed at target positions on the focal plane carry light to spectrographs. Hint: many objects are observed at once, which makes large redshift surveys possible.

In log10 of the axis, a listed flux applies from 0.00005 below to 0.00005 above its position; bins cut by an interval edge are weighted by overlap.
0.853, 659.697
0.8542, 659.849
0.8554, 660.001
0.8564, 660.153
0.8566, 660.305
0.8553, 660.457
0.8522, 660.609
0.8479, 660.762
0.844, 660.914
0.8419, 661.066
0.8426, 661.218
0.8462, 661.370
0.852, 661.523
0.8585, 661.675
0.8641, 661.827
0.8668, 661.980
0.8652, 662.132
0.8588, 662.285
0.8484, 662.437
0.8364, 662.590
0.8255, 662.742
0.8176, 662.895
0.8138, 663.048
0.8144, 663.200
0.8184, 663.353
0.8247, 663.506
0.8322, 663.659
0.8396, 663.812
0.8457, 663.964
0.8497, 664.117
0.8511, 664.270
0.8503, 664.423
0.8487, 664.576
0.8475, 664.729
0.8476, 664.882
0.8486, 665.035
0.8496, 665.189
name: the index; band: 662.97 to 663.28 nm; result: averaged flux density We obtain 0.814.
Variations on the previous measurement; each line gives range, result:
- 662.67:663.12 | 0.818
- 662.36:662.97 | 0.832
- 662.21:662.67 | 0.849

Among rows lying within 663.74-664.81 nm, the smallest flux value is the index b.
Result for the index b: 0.8396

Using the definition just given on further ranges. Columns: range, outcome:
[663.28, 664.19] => 0.8184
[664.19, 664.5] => 0.8503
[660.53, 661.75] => 0.8419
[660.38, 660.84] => 0.8479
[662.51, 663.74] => 0.8138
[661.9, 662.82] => 0.8255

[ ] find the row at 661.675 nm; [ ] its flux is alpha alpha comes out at 0.8585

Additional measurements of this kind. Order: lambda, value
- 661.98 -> 0.8668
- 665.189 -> 0.8496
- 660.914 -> 0.844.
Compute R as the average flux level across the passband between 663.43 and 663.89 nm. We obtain 0.833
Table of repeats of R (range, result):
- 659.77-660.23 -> 0.855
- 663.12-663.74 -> 0.822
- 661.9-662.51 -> 0.86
